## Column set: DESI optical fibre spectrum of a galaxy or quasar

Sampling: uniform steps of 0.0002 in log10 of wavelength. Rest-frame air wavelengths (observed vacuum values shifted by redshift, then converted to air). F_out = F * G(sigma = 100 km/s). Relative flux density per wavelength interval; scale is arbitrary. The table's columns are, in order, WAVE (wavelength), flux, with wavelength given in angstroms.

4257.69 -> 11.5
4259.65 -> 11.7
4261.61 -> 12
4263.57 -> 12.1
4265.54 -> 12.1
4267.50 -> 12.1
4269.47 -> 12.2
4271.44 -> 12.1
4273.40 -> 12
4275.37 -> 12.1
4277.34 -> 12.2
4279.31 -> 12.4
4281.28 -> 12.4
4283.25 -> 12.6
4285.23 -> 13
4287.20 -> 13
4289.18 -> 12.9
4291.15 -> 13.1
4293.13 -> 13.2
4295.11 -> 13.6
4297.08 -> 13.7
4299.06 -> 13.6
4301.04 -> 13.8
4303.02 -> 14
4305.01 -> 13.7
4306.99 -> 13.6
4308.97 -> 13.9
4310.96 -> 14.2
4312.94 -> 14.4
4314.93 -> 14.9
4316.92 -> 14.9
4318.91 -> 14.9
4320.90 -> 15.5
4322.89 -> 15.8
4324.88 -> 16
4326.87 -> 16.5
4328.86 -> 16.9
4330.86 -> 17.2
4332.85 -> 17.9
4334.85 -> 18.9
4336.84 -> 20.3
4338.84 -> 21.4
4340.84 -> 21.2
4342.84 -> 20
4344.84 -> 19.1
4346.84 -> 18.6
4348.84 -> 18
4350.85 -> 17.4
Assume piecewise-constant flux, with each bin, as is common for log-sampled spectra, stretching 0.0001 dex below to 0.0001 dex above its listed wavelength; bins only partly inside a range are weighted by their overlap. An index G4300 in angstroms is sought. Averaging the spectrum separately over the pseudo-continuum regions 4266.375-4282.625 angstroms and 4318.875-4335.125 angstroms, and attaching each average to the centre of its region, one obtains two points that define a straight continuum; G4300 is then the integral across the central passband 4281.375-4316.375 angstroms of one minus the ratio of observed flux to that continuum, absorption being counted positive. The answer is 1.6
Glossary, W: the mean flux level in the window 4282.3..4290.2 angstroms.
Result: 12.9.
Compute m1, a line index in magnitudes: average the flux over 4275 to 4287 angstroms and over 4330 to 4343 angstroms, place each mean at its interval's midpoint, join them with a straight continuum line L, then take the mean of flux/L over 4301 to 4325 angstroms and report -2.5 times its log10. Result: 0.14 mag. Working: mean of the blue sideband 12.5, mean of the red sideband 19.6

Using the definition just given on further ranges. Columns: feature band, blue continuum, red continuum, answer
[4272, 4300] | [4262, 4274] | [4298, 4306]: 0.013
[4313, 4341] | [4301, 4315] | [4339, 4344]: 0.047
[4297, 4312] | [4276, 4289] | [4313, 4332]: 0.040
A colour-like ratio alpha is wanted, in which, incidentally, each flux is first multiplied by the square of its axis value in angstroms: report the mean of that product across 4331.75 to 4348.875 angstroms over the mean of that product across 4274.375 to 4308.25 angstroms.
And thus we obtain 1.5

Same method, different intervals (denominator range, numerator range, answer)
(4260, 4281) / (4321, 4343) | 1.54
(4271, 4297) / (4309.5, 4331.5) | 1.24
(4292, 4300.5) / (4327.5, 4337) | 1.35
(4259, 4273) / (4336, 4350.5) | 1.69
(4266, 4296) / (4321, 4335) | 1.37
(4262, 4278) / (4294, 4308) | 1.15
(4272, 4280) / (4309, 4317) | 1.21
